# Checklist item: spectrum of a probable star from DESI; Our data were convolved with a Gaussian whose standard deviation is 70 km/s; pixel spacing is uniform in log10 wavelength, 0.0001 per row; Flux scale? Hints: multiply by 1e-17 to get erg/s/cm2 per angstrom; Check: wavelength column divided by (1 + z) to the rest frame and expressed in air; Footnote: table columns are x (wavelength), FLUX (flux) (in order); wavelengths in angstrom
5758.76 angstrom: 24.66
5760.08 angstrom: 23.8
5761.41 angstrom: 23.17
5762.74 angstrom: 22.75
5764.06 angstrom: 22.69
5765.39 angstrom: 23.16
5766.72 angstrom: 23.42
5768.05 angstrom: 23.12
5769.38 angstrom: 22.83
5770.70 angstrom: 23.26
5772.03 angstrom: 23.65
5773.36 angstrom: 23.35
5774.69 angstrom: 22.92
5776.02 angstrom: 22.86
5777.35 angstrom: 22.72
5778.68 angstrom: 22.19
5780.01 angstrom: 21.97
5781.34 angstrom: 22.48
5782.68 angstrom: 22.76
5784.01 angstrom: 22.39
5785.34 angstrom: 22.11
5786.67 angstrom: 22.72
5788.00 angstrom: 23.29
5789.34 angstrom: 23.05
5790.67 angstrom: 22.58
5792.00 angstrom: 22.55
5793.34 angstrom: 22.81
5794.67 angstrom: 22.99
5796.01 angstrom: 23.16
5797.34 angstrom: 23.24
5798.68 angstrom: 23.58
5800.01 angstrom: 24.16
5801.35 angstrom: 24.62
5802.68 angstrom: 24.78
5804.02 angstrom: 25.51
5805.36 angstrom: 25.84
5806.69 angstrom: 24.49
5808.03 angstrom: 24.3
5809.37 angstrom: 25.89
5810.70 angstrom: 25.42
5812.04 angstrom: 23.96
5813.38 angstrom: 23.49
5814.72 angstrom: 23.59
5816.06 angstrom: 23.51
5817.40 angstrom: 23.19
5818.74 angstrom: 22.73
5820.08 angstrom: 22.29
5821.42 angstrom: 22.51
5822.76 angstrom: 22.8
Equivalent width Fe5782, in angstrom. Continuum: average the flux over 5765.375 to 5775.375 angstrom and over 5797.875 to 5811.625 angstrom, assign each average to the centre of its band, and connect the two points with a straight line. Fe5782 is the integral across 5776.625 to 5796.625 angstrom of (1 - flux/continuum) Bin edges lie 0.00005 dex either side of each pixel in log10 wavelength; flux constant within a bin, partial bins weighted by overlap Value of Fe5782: 1.1 angstrom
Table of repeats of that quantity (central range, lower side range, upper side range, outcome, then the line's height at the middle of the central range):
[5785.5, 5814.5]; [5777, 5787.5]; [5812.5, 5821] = -1.40 angstrom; 22.8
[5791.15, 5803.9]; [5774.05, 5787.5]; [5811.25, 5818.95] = -0.35 angstrom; 23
